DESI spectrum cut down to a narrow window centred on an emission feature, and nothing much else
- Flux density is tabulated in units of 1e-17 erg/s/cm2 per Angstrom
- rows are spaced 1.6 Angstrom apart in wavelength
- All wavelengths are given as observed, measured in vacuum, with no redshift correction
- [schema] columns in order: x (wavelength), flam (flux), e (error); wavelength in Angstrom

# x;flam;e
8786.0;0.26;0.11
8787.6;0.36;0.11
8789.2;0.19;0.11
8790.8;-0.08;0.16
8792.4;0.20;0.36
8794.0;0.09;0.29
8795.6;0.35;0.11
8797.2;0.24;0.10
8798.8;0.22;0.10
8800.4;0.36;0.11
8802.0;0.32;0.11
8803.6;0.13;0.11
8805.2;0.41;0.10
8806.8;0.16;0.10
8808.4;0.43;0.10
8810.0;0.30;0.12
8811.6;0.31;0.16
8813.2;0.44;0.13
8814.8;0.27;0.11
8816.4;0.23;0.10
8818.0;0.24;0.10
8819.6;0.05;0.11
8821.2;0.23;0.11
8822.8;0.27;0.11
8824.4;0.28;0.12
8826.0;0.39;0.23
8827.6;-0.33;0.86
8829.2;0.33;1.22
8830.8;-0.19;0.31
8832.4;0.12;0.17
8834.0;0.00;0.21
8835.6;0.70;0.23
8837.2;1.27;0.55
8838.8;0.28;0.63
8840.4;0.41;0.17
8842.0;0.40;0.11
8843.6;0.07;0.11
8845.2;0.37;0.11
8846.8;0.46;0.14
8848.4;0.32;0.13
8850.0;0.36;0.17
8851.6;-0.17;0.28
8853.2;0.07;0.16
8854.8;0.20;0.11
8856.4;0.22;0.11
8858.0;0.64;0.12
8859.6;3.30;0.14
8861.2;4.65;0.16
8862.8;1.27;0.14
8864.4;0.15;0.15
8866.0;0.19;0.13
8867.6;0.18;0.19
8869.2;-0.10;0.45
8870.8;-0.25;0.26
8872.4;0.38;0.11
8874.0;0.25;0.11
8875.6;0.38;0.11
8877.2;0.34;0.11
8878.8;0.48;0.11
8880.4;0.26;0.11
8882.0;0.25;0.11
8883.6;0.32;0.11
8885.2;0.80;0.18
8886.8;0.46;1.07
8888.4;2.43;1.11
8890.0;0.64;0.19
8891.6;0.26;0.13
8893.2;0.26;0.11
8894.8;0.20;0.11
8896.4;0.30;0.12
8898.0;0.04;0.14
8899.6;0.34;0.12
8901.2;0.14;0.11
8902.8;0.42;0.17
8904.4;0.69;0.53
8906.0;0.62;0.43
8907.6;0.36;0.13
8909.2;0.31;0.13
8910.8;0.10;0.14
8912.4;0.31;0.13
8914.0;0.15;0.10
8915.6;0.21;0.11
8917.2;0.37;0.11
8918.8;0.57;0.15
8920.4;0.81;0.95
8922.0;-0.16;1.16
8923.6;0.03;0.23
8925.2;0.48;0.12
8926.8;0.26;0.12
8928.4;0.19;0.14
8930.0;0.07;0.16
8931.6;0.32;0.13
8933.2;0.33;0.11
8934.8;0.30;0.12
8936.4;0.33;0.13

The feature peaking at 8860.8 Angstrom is H-alpha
